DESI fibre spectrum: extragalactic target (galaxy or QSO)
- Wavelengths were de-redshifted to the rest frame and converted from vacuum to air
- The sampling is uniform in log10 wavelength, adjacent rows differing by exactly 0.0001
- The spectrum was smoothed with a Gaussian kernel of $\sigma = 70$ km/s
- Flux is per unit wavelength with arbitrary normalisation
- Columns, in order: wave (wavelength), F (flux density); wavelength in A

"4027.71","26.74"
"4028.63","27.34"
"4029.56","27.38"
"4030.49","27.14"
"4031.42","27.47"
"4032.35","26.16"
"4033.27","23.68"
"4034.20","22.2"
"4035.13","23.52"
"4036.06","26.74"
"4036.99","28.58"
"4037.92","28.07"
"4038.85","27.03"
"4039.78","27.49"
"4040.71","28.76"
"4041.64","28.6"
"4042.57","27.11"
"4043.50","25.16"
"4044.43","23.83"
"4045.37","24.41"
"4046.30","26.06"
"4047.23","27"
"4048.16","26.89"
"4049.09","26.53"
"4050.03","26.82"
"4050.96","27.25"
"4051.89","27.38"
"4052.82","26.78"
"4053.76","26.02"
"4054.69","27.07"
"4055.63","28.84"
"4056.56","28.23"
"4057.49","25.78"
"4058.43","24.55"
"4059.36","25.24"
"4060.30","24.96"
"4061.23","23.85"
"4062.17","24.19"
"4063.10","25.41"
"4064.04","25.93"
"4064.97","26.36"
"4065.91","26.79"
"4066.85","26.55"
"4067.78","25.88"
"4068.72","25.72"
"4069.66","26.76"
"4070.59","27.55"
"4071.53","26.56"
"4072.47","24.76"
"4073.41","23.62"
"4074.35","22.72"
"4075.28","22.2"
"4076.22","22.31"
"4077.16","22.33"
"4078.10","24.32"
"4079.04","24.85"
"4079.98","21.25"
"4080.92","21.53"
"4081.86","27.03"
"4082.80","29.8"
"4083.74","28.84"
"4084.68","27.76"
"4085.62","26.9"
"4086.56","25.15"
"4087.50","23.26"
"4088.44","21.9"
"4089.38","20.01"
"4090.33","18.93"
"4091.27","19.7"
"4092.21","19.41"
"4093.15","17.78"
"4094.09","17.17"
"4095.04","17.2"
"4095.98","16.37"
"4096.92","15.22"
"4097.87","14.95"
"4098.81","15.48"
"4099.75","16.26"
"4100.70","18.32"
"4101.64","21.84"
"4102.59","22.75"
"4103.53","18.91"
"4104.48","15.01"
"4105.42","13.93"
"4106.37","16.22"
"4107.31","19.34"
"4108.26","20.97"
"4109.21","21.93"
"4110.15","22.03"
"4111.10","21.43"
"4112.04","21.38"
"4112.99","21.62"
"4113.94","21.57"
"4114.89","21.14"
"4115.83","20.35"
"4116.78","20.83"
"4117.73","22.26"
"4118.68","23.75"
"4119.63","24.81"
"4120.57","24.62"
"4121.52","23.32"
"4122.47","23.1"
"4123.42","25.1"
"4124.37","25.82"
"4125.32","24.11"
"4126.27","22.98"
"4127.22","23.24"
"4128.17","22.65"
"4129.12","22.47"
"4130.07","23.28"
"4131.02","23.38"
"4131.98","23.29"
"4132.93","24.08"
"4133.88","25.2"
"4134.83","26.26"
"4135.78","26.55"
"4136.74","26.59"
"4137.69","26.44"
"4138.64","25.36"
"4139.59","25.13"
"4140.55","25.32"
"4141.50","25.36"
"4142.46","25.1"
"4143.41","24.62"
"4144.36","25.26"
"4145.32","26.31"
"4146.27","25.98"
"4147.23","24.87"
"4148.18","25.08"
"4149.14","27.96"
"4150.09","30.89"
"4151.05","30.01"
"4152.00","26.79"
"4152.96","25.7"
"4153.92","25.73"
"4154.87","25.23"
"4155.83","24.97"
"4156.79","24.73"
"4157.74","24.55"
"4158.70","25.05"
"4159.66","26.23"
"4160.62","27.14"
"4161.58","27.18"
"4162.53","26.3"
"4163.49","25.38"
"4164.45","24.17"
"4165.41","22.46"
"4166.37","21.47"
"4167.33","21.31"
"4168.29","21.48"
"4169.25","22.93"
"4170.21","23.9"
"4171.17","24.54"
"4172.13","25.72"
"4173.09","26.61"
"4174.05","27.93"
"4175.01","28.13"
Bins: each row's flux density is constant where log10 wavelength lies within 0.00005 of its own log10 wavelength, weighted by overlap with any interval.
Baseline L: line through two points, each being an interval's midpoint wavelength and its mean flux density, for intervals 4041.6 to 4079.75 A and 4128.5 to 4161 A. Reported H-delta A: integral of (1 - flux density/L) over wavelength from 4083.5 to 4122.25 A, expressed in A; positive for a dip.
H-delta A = 7.8 A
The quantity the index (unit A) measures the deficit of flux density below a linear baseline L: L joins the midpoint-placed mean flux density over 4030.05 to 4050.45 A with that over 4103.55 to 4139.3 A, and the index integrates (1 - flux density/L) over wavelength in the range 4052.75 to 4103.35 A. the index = 2.8 A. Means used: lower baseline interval 26.3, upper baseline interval 22.6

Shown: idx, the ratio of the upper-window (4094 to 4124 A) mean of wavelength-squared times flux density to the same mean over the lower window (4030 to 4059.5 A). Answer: 0.78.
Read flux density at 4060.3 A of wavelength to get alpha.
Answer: 24.96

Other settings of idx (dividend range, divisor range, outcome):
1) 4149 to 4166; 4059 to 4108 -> 1.22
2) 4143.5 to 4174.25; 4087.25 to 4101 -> 1.45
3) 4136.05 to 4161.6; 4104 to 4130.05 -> 1.22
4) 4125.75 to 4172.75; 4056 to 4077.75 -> 1.04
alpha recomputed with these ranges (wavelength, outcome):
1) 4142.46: 25.1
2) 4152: 26.79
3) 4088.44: 21.9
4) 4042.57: 27.11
